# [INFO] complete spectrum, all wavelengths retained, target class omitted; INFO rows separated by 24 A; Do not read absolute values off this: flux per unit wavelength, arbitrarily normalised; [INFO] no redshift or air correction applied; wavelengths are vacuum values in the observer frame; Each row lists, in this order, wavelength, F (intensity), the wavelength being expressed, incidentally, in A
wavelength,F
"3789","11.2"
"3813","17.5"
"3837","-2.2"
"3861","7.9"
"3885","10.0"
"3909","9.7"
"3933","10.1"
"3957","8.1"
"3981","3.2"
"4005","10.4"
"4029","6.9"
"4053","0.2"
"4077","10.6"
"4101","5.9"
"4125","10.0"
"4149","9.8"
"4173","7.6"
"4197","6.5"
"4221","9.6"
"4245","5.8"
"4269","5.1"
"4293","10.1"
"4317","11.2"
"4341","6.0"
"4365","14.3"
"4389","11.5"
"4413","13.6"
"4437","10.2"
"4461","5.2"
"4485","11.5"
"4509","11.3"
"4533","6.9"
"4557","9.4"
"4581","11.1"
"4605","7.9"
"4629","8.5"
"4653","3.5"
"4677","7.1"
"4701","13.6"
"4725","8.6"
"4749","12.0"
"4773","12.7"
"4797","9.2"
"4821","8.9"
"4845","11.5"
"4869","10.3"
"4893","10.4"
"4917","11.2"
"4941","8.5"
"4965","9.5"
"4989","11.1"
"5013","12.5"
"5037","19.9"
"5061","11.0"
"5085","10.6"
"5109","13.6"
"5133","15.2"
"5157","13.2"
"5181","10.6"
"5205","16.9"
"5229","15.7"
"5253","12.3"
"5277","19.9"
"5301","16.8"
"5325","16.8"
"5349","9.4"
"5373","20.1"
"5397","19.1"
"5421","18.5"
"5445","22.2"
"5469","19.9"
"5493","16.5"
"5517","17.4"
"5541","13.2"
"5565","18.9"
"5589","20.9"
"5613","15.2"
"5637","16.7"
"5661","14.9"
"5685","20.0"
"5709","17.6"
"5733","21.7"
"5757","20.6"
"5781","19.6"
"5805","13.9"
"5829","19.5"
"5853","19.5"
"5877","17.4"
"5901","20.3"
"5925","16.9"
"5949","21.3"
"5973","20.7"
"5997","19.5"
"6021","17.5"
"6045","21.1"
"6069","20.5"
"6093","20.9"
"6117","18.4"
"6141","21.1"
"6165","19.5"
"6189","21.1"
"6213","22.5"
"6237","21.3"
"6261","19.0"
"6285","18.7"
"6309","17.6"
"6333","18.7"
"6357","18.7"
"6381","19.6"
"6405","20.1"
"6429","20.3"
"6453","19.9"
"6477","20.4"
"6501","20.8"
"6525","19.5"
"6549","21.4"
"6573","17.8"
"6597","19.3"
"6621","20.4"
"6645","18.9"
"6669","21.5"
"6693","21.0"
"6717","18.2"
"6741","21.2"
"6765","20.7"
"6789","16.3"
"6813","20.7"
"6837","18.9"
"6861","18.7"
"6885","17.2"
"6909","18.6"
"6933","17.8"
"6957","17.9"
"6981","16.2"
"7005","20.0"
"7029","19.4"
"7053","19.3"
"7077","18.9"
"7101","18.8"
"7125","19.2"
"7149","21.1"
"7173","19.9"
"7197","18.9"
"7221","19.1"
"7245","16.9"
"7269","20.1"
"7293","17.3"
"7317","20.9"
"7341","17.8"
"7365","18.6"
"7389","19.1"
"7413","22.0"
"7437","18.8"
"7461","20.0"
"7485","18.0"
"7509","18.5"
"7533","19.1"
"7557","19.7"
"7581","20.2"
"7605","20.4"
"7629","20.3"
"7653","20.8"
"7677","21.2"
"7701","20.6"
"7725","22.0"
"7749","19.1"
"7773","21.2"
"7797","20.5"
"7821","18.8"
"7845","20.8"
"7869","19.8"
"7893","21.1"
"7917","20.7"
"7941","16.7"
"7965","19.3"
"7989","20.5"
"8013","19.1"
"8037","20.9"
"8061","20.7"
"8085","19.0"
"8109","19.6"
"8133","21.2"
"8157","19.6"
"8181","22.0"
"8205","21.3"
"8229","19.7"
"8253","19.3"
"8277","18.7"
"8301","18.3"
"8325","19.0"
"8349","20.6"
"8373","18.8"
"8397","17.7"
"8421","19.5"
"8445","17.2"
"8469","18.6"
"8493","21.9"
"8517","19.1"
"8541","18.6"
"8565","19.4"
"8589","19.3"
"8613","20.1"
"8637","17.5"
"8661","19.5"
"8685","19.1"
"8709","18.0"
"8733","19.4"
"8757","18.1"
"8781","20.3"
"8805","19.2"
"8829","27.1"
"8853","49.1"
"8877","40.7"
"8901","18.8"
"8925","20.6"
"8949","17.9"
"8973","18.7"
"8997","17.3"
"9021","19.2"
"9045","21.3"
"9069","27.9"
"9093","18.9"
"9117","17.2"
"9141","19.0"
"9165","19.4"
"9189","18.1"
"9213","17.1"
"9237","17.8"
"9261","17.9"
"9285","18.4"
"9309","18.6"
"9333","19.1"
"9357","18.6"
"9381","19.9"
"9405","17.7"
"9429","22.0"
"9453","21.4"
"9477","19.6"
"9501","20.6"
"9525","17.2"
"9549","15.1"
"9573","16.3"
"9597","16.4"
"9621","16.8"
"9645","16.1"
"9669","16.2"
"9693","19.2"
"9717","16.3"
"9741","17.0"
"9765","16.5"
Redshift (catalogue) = 0.348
